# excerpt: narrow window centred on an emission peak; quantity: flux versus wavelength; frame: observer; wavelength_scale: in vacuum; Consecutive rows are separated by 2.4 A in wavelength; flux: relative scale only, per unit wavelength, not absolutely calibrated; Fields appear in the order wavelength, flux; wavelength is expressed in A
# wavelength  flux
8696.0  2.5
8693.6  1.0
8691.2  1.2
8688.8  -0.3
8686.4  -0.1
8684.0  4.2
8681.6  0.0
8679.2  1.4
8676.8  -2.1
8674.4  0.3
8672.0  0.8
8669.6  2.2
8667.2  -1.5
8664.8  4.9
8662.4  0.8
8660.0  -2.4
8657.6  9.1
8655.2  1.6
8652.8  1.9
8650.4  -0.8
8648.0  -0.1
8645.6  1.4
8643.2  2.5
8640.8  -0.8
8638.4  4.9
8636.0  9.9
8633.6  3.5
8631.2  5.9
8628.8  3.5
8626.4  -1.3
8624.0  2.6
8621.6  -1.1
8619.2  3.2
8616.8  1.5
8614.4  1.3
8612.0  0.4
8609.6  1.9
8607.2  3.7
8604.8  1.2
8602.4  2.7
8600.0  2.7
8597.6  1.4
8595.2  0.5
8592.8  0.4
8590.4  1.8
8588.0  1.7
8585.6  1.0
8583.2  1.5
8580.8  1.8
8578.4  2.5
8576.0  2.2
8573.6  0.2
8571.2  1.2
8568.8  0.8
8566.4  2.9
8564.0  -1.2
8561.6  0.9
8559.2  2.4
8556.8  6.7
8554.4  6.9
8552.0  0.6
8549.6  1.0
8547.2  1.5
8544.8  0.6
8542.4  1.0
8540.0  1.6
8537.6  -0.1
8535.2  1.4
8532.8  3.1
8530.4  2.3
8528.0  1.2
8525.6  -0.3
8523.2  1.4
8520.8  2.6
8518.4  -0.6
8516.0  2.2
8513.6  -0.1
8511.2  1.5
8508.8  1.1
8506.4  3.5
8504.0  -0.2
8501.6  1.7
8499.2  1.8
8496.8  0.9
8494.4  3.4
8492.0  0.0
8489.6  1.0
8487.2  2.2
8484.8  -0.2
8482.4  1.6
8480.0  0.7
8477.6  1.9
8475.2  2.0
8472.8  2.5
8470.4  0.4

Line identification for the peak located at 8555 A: Hgamma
